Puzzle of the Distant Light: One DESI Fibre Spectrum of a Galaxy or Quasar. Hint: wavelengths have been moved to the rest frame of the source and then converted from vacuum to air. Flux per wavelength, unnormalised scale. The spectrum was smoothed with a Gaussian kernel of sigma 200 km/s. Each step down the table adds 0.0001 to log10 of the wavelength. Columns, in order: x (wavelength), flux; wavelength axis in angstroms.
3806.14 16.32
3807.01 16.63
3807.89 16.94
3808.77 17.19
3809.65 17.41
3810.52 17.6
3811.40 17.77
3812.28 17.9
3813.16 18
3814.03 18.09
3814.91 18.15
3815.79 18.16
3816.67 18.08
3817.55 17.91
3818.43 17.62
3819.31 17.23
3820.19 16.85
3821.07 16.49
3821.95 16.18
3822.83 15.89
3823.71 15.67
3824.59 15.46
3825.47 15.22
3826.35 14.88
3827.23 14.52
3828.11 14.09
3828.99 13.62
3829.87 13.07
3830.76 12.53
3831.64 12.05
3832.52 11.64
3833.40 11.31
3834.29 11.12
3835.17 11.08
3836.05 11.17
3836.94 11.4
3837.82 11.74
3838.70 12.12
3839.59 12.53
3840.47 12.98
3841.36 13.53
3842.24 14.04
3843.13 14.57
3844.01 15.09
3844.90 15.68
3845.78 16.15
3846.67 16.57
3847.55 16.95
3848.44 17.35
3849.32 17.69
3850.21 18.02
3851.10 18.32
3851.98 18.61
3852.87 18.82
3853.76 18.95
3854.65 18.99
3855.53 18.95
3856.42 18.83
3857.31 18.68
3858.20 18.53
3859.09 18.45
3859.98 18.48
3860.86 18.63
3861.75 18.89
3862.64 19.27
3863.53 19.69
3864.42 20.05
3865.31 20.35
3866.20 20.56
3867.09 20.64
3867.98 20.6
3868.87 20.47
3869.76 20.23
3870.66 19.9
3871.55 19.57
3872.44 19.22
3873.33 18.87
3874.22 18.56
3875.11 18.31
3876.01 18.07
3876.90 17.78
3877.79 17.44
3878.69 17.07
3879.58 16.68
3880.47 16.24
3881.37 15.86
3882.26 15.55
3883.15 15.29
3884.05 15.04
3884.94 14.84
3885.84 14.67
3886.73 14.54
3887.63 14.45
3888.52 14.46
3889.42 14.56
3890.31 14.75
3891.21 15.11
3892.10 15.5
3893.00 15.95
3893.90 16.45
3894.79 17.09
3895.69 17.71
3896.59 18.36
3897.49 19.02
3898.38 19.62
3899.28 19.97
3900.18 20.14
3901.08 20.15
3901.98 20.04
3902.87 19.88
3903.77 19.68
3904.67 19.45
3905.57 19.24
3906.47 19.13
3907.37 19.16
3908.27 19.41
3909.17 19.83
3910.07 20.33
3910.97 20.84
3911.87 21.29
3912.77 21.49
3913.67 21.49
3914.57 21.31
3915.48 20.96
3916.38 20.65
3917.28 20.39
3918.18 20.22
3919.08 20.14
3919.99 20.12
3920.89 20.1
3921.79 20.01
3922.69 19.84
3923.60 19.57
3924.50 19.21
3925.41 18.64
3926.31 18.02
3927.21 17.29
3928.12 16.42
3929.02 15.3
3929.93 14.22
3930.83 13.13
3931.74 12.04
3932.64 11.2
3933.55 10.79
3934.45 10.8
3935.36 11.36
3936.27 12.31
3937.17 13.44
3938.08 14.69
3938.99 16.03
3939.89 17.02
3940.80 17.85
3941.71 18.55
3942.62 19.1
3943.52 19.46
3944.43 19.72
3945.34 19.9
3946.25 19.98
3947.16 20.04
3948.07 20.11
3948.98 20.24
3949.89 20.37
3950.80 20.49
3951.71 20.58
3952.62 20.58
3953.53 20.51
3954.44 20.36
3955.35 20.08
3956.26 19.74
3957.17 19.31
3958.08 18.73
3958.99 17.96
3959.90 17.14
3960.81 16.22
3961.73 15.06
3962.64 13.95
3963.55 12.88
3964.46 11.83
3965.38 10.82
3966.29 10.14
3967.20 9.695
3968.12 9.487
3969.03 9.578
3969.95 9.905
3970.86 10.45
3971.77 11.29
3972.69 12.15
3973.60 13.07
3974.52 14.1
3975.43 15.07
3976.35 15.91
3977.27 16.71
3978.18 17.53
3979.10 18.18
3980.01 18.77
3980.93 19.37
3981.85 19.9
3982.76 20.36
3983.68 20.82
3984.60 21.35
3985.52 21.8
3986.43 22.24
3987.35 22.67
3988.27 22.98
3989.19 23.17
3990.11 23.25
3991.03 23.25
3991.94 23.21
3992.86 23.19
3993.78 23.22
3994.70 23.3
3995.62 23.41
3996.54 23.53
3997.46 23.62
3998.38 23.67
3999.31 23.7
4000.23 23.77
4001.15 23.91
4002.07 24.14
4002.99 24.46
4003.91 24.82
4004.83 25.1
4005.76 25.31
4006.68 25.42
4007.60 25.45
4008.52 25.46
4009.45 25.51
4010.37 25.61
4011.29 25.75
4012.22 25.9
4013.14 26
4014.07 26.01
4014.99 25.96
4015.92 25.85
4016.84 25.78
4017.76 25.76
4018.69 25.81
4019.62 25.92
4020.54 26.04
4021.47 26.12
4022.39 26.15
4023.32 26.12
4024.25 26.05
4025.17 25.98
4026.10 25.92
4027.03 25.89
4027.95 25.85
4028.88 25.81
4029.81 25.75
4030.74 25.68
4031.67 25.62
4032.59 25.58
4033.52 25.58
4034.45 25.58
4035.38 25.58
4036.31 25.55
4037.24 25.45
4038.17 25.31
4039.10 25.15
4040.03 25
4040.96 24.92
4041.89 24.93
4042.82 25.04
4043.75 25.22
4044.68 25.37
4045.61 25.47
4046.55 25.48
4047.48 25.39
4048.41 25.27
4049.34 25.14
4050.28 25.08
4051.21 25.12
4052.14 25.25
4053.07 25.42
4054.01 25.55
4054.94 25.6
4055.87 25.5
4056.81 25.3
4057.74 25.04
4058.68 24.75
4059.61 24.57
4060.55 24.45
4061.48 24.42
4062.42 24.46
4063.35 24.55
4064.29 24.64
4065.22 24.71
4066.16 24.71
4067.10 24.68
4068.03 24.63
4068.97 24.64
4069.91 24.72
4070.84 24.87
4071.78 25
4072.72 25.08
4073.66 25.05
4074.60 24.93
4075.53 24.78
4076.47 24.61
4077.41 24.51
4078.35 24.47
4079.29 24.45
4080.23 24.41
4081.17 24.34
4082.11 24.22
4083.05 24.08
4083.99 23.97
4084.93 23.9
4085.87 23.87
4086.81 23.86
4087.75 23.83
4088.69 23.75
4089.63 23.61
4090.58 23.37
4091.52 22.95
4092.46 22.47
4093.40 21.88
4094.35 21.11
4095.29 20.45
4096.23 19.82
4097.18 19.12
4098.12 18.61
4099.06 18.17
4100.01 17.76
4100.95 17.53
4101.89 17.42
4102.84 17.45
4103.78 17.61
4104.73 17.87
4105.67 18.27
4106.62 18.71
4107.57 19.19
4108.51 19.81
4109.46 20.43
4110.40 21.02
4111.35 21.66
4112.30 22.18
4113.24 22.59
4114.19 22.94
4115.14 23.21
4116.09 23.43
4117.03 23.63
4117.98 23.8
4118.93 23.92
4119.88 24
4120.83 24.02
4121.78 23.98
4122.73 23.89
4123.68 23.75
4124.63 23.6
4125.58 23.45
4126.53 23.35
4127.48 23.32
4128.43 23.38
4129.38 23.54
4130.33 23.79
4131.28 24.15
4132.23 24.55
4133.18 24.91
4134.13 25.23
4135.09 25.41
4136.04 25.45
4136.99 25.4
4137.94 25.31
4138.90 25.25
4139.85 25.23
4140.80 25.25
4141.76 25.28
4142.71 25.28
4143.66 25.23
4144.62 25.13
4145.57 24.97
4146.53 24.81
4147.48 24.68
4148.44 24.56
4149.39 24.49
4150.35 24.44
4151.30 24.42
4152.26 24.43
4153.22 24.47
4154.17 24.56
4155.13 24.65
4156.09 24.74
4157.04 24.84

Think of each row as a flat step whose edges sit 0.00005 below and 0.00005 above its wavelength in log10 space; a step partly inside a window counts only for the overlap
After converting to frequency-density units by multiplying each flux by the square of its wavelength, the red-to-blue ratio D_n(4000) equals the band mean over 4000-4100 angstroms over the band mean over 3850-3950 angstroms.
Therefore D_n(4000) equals 1.5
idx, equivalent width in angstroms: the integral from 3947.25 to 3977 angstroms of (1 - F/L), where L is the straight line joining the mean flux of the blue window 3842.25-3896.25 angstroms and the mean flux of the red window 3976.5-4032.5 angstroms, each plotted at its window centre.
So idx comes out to 8.48 angstroms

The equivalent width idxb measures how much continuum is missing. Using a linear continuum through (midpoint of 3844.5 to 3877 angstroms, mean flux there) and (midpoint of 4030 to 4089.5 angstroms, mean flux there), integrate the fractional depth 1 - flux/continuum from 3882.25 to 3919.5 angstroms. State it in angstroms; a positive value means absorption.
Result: 3.2 angstroms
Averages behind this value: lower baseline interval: 18.8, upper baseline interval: 24.9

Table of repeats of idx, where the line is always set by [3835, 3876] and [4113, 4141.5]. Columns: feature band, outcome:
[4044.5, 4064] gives -2.4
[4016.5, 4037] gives -4.0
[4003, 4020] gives -3.5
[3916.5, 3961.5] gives 4.0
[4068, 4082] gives -1.1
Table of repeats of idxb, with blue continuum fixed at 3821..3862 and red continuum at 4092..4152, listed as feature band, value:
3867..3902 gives -1.88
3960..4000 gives 2.58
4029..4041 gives -2.98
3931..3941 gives 2.56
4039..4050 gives -2.42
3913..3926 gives -2.06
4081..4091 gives -1.00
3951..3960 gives -0.62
